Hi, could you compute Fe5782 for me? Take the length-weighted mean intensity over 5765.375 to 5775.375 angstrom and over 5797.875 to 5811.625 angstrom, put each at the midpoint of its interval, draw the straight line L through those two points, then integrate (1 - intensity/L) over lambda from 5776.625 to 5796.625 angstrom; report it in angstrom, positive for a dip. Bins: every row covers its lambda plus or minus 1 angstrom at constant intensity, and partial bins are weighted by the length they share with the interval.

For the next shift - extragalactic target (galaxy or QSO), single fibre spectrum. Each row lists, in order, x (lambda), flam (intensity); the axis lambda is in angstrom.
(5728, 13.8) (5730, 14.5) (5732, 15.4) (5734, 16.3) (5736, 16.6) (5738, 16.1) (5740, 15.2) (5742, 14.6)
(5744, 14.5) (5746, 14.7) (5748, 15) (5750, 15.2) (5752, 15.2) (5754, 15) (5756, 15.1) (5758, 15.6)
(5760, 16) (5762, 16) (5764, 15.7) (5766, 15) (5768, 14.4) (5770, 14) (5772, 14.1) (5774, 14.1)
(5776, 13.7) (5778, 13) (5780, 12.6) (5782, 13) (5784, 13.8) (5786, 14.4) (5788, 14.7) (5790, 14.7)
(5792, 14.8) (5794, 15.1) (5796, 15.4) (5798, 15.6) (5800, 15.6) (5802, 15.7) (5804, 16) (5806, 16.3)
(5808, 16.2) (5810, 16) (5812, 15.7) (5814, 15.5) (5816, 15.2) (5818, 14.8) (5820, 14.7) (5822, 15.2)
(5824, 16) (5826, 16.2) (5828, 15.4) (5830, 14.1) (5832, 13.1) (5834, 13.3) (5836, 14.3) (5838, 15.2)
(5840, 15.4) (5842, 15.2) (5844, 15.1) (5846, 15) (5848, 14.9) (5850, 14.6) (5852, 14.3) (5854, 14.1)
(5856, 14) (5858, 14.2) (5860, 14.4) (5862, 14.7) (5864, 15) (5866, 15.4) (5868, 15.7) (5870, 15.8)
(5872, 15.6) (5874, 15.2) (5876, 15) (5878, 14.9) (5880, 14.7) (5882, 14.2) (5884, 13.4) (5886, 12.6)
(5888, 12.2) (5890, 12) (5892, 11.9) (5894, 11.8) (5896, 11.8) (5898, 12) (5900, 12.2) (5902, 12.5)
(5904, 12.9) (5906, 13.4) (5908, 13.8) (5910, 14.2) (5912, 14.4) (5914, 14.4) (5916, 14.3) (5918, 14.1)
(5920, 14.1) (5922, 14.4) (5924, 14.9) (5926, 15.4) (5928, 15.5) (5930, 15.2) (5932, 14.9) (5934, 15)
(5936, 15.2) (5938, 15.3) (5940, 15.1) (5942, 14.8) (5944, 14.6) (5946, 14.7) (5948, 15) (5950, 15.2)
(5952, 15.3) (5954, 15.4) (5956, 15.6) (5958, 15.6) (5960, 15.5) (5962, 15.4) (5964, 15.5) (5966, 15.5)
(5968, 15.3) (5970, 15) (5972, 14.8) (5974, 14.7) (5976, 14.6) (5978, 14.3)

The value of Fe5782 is 1.3 angstrom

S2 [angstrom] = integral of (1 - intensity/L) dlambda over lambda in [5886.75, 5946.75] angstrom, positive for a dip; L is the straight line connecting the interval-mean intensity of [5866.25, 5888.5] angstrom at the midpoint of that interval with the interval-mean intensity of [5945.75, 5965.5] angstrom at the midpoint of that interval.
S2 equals 4.3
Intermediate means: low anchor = 14.6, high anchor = 15.3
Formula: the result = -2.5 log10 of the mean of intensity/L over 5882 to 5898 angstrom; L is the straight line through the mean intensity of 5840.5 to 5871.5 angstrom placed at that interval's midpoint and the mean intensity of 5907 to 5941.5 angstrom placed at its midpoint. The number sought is 0.20 mag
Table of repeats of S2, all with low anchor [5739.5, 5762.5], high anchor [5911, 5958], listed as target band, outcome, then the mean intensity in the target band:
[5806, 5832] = -0.5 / 15.4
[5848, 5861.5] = 0.6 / 14.3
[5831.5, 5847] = 0.4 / 14.6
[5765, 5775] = 0.5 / 14.3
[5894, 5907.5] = 2.3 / 12.5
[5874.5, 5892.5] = 1.8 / 13.5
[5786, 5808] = -0.4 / 15.4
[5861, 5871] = -0.2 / 15.3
